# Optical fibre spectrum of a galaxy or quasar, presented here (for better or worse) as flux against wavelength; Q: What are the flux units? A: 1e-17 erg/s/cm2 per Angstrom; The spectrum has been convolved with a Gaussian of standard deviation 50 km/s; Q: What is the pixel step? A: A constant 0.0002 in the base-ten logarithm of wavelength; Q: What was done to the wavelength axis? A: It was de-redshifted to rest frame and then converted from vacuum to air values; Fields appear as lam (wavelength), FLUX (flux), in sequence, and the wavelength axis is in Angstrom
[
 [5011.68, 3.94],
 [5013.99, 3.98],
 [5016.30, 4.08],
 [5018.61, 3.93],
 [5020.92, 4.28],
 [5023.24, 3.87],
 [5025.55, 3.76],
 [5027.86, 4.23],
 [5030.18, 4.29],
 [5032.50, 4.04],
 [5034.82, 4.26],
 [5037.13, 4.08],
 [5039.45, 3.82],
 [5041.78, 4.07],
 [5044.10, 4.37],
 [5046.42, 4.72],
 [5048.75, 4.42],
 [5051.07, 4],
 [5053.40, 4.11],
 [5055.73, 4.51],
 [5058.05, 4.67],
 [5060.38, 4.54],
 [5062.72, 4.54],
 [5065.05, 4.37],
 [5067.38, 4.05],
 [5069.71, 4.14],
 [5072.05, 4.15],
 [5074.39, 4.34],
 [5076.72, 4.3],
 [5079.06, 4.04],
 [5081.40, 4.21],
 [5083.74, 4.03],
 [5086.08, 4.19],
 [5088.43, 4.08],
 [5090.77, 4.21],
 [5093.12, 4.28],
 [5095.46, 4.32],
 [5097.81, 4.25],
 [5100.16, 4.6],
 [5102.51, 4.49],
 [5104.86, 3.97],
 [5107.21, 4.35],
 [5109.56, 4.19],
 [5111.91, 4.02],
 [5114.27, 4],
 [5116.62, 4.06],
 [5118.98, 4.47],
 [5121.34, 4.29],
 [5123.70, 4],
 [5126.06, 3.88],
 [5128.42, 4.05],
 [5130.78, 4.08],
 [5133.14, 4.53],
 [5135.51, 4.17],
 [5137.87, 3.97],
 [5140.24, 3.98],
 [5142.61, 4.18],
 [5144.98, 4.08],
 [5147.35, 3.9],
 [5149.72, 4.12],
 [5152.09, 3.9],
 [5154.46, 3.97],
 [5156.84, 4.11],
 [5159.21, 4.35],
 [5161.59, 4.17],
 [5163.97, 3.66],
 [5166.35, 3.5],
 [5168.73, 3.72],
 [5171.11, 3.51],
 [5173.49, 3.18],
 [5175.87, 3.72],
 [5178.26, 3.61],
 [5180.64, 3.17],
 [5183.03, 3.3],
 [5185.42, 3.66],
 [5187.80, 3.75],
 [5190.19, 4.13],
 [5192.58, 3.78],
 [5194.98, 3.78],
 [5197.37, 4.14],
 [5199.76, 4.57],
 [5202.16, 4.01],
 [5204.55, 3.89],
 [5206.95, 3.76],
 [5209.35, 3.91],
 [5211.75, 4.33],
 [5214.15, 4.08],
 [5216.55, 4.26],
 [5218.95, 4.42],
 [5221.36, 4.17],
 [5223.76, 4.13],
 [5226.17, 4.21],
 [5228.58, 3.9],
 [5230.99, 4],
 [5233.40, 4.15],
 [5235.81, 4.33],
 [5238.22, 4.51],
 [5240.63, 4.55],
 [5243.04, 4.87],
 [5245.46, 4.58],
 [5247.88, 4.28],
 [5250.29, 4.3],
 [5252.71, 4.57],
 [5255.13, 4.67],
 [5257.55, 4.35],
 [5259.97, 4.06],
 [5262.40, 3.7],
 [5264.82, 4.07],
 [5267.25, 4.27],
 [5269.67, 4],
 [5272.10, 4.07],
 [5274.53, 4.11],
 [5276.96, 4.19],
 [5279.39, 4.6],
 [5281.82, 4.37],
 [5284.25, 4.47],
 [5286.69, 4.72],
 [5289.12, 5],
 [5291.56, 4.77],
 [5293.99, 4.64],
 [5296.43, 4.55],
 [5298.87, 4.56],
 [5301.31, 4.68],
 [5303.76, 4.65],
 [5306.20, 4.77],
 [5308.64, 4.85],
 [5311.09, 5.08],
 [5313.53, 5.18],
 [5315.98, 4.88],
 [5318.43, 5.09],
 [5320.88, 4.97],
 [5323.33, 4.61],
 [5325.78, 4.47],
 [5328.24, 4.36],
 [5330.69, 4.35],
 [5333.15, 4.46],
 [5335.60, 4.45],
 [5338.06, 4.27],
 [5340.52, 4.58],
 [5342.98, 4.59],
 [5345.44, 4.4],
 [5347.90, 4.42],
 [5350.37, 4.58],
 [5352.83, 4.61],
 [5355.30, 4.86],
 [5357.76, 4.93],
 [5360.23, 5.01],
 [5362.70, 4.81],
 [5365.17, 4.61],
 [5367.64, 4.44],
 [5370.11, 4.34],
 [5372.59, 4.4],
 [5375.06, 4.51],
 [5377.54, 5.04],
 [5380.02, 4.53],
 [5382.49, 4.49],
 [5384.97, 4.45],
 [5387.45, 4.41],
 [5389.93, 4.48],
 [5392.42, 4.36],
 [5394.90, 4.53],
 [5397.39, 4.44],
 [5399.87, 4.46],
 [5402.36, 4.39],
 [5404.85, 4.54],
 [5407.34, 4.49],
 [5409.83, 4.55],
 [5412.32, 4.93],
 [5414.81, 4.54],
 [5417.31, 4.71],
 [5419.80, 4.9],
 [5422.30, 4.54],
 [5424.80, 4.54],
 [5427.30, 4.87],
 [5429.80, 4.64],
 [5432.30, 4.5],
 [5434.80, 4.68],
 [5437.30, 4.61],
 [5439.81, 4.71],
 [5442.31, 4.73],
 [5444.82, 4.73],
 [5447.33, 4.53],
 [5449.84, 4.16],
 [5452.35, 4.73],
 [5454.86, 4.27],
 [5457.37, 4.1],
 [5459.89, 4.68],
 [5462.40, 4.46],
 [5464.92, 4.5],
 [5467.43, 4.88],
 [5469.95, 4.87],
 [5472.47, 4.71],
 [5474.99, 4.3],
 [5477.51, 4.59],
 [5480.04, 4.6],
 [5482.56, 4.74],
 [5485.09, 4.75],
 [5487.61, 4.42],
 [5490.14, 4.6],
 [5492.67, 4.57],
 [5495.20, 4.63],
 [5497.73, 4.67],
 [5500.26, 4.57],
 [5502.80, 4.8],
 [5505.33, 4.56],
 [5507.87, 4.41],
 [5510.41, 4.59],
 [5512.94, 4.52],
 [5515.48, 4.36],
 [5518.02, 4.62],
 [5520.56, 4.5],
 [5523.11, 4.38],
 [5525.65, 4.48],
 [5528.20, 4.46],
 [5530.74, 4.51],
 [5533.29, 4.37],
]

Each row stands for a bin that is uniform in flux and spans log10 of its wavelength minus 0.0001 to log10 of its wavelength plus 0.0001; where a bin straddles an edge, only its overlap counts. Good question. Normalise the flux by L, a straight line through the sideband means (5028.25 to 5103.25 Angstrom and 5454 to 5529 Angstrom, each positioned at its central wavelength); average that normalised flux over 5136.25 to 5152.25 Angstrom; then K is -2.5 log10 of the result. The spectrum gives 0.07 mag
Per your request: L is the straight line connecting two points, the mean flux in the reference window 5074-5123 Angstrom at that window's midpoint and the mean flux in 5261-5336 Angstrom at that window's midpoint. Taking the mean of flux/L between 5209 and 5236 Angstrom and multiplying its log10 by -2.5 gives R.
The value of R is 0.07 mag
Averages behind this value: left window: 4.22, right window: 4.55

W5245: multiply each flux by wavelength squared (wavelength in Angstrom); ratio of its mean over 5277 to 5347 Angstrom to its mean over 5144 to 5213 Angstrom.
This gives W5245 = 1.27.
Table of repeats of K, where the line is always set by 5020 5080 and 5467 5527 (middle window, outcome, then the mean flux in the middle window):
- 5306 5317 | -0.12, 4.97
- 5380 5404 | 0.01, 4.45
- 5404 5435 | -0.03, 4.65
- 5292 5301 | -0.05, 4.61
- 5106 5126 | 0.03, 4.16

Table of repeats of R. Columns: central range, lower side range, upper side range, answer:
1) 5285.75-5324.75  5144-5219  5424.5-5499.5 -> -0.15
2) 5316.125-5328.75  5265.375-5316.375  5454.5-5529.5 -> -0.04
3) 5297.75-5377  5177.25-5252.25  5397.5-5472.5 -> -0.07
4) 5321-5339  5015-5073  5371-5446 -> 0.01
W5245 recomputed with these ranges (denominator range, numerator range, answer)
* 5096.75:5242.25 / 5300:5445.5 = 1.24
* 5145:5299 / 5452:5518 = 1.22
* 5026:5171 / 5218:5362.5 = 1.16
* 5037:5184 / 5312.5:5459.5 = 1.25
